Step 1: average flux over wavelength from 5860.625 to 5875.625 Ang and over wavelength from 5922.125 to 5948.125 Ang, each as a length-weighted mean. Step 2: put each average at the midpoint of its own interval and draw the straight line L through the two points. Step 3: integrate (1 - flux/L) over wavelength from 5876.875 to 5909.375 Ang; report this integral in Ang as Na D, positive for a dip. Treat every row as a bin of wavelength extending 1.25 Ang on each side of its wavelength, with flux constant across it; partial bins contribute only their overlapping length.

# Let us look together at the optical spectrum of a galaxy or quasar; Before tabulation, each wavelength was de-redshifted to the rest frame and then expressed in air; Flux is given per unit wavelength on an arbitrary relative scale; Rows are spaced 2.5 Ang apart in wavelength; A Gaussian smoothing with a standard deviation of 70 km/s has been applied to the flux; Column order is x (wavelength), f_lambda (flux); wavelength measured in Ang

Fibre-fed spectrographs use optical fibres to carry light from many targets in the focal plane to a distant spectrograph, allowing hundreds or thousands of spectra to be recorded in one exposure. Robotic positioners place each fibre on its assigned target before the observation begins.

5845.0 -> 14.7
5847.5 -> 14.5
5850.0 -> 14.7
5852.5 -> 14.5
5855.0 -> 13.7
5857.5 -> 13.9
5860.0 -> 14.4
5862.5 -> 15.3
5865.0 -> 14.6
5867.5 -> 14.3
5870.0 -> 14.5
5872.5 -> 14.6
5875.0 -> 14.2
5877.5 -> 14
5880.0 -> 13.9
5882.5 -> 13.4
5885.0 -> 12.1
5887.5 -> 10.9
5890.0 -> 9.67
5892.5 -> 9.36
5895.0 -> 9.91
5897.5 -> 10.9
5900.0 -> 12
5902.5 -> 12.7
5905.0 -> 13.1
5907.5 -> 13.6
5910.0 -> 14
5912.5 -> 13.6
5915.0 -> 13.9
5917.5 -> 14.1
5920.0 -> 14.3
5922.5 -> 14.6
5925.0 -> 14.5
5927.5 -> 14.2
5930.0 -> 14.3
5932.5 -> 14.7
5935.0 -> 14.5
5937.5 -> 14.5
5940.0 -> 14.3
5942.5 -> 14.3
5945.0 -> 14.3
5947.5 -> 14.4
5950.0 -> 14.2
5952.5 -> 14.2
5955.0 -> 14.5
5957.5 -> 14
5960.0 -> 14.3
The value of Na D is 5.7 Ang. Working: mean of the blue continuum 14.6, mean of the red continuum 14.4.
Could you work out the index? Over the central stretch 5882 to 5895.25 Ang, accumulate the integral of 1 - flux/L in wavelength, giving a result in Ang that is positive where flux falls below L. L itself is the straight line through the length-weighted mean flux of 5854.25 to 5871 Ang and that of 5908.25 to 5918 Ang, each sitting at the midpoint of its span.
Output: 3.1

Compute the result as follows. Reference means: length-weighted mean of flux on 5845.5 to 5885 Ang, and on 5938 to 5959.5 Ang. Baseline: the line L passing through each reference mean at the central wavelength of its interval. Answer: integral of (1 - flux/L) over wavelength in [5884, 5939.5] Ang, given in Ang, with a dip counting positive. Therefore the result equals 4.9 Ang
